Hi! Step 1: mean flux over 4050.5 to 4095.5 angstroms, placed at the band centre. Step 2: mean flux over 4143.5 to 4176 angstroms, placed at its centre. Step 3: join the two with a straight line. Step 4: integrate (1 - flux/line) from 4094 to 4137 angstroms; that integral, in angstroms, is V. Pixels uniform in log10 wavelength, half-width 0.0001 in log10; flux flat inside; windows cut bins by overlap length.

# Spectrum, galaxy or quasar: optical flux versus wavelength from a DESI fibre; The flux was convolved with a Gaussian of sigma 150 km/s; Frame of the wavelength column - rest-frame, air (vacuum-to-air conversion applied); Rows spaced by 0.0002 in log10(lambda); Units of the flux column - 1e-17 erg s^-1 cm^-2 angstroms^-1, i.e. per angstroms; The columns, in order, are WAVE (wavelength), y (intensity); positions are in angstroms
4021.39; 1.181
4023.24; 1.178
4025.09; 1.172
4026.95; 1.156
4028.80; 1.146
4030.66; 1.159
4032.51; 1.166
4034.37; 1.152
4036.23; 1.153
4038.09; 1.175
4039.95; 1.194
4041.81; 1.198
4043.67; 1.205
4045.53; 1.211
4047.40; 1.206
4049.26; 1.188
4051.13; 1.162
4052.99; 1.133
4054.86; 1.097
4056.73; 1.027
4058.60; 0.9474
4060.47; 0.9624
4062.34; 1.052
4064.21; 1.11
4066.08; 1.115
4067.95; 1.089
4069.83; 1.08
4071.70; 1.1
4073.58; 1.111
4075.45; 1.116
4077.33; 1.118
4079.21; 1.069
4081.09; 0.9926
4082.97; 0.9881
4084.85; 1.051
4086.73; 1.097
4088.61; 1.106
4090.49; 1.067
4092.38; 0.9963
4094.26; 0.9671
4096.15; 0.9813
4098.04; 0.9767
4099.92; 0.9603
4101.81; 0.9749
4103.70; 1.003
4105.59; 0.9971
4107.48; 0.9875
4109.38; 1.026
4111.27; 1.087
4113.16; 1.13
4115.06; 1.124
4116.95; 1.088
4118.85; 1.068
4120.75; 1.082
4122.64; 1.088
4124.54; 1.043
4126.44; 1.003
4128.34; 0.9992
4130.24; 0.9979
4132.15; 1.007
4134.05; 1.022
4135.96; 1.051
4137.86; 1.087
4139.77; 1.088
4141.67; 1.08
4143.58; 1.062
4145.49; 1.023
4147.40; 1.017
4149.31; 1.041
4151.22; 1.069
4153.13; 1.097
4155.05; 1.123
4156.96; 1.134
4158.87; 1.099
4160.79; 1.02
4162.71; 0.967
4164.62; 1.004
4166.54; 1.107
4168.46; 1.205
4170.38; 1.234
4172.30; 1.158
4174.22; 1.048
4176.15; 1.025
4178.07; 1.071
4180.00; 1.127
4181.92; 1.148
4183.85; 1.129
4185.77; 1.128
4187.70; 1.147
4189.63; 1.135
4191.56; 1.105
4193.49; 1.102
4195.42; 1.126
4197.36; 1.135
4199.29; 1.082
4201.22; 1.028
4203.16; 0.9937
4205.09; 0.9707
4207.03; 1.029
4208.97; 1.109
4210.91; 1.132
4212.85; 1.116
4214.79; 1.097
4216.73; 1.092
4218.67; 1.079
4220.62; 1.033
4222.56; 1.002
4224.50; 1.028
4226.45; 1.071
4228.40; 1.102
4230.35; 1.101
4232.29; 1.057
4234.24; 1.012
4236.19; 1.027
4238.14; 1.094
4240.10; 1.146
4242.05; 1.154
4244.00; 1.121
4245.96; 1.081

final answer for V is 1.7 angstroms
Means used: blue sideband 1.06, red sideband 1.08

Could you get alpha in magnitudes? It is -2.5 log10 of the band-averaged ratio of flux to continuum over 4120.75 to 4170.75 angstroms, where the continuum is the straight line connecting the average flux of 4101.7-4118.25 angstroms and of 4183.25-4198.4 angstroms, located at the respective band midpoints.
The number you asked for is 0.02 mag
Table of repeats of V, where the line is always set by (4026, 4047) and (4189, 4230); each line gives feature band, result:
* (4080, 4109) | 3.3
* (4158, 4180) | 0.2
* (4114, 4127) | 0.6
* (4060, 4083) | 1.6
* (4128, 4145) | 1.1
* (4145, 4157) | 0.4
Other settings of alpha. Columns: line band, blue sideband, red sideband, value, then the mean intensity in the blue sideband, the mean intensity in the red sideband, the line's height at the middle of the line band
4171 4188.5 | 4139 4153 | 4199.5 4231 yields -0.05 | 1.06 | 1.06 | 1.06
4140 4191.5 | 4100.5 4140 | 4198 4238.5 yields -0.04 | 1.04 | 1.06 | 1.05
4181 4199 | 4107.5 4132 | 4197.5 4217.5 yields -0.06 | 1.06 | 1.07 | 1.07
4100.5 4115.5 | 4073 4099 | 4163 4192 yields 0.03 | 1.04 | 1.12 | 1.06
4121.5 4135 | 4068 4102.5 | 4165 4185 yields 0.06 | 1.04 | 1.12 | 1.08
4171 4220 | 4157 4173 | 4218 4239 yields -0.01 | 1.1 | 1.05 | 1.08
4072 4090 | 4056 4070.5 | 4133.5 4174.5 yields -0.02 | 1.05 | 1.08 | 1.05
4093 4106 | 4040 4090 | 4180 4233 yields 0.12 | 1.1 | 1.09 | 1.1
